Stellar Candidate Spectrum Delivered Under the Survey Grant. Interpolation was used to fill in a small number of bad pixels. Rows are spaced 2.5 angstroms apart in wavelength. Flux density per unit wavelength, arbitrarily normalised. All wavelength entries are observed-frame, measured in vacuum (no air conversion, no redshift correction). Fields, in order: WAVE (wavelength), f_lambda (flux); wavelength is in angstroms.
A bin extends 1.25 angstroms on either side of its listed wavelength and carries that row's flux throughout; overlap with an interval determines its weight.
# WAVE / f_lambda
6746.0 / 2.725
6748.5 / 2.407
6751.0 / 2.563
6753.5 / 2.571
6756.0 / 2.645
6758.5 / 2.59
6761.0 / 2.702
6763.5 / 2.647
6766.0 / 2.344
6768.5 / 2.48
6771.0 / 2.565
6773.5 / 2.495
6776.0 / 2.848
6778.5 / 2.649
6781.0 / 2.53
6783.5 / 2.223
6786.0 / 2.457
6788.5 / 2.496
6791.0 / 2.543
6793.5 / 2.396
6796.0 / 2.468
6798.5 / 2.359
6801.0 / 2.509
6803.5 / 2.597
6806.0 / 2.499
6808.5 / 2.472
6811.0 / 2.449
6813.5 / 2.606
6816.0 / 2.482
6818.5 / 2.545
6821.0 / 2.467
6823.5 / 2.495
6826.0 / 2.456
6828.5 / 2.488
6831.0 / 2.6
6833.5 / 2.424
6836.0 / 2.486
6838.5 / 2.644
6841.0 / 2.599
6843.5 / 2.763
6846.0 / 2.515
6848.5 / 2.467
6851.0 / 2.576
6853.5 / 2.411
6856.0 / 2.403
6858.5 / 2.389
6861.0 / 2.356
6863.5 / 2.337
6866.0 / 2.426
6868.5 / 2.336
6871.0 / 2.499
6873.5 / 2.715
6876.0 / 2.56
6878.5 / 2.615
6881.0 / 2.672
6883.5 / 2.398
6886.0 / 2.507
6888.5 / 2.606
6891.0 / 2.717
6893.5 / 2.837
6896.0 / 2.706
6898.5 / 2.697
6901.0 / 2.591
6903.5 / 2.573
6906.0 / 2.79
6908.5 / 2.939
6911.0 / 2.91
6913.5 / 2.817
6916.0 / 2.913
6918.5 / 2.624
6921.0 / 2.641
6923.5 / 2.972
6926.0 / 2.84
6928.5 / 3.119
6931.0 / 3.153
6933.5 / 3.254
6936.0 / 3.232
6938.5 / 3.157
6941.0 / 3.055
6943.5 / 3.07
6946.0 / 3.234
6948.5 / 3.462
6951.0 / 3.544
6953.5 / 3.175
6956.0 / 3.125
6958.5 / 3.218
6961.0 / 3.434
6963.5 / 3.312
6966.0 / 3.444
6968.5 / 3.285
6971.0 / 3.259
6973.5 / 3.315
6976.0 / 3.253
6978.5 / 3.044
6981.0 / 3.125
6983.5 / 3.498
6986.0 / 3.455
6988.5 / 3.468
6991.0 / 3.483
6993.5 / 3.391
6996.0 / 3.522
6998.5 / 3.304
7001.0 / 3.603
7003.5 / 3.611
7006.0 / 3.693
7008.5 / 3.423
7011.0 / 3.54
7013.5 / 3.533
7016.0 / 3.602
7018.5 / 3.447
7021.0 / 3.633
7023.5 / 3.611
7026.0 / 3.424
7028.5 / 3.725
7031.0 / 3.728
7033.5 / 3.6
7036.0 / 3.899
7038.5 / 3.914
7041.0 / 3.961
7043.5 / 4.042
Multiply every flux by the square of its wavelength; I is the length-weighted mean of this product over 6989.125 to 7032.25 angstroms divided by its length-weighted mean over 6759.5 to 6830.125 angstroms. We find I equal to 1.50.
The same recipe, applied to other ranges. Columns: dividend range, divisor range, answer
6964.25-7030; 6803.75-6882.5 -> 1.44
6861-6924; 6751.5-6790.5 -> 1.08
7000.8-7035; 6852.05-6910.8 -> 1.45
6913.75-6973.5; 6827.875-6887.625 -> 1.29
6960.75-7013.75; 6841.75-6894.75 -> 1.39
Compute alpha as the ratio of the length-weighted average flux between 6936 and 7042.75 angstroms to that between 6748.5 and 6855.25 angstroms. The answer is 1.4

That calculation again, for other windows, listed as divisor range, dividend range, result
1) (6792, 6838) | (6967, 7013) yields 1.37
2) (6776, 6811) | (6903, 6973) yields 1.25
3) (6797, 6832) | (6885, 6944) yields 1.14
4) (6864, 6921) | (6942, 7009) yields 1.27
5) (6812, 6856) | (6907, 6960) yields 1.21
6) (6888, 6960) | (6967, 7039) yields 1.18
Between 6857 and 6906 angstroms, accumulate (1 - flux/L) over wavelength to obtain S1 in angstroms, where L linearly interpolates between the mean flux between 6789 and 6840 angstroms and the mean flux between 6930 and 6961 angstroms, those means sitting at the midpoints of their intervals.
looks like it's 5.38 angstroms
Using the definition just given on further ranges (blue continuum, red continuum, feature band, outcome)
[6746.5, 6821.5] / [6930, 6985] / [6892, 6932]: 3.2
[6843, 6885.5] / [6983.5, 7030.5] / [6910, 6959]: -1.1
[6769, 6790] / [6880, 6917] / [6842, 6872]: 2.2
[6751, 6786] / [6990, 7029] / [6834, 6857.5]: 2.7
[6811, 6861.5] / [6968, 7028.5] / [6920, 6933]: 0.3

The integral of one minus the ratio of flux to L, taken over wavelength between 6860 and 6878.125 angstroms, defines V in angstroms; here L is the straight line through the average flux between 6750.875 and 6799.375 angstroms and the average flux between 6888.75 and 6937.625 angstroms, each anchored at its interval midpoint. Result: 1.9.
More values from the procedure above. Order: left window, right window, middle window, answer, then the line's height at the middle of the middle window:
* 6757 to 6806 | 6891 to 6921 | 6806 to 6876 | 3.6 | 2.63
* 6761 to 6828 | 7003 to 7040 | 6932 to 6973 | 0.3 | 3.29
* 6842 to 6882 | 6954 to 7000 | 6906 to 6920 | 0.2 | 2.87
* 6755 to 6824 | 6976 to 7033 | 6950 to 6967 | -0.2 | 3.28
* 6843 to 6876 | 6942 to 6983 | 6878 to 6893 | 0.4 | 2.67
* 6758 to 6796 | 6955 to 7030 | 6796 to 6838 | 3.1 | 2.69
